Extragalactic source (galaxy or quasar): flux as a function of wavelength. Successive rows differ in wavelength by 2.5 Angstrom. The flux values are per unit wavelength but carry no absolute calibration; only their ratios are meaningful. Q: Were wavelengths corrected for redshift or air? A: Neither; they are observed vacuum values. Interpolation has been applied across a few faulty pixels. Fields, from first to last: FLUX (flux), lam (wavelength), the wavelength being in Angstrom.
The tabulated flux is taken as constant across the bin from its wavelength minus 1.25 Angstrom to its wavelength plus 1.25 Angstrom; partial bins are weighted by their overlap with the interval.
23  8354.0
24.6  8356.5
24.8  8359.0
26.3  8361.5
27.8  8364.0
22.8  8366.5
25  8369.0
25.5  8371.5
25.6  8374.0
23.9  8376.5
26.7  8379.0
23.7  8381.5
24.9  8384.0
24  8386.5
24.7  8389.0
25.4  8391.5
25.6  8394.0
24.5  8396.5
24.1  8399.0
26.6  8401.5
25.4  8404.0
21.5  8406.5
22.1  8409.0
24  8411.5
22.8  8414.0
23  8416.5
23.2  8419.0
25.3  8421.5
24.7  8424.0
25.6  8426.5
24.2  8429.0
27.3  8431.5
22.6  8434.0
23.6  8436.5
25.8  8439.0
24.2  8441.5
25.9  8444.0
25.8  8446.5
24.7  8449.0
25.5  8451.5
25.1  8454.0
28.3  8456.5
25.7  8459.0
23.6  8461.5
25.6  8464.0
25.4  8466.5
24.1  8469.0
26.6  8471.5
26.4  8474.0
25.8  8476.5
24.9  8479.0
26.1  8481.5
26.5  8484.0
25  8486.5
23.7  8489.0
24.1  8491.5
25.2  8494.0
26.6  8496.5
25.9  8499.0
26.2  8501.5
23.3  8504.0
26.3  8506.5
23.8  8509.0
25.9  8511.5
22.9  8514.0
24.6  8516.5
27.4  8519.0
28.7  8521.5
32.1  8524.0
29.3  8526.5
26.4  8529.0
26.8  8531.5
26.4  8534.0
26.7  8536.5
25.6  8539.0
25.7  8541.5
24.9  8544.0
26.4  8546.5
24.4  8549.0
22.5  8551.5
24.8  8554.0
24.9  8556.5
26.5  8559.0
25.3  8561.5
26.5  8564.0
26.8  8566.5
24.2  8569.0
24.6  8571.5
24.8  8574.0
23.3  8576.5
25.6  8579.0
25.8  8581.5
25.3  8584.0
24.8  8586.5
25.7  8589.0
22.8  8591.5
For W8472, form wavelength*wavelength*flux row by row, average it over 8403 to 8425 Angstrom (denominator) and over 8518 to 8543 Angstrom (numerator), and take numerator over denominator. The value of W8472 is 1.2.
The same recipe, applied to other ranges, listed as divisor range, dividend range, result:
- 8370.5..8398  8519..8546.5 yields 1.13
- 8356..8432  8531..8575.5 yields 1.07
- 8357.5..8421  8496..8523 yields 1.07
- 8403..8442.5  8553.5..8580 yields 1.08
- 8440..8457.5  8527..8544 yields 1.05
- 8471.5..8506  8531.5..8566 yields 1.02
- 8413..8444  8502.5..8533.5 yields 1.11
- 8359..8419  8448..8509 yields 1.06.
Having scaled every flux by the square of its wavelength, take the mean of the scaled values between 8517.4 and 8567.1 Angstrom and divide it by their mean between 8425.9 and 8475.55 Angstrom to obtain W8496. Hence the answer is 1.07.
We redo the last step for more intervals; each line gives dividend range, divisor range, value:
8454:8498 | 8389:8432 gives 1.06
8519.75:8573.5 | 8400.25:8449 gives 1.10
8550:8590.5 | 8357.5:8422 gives 1.06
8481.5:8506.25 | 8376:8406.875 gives 1.04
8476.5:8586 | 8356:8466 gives 1.06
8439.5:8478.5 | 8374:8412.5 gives 1.06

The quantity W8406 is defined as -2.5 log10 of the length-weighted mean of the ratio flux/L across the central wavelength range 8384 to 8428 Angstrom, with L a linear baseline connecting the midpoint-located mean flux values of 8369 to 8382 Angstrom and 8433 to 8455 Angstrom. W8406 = 0.032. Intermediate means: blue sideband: 25.2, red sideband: 24.8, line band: 24.3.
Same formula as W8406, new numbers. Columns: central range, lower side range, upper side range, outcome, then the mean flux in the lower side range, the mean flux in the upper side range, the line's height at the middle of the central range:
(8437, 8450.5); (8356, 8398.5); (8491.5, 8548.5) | 0.02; 25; 26.2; 25.6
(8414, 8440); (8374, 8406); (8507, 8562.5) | 0.03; 24.9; 26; 25.2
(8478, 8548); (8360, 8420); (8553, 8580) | -0.04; 24.6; 25.2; 25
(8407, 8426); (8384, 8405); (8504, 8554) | 0.07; 25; 26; 25.2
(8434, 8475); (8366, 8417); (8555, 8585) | -0.03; 24.4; 25.3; 24.7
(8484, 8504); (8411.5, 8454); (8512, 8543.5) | 0.04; 24.6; 26.8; 26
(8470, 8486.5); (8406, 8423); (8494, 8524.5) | -0.04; 23.2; 26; 25.1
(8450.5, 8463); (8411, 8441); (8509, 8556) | -0.03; 24.3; 26.1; 24.9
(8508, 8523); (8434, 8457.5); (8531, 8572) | -0.01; 25.3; 25.5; 25.4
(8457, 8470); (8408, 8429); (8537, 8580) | -0.04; 23.9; 25.1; 24.3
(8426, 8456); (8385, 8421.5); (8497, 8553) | -0.02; 24.1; 26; 24.7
